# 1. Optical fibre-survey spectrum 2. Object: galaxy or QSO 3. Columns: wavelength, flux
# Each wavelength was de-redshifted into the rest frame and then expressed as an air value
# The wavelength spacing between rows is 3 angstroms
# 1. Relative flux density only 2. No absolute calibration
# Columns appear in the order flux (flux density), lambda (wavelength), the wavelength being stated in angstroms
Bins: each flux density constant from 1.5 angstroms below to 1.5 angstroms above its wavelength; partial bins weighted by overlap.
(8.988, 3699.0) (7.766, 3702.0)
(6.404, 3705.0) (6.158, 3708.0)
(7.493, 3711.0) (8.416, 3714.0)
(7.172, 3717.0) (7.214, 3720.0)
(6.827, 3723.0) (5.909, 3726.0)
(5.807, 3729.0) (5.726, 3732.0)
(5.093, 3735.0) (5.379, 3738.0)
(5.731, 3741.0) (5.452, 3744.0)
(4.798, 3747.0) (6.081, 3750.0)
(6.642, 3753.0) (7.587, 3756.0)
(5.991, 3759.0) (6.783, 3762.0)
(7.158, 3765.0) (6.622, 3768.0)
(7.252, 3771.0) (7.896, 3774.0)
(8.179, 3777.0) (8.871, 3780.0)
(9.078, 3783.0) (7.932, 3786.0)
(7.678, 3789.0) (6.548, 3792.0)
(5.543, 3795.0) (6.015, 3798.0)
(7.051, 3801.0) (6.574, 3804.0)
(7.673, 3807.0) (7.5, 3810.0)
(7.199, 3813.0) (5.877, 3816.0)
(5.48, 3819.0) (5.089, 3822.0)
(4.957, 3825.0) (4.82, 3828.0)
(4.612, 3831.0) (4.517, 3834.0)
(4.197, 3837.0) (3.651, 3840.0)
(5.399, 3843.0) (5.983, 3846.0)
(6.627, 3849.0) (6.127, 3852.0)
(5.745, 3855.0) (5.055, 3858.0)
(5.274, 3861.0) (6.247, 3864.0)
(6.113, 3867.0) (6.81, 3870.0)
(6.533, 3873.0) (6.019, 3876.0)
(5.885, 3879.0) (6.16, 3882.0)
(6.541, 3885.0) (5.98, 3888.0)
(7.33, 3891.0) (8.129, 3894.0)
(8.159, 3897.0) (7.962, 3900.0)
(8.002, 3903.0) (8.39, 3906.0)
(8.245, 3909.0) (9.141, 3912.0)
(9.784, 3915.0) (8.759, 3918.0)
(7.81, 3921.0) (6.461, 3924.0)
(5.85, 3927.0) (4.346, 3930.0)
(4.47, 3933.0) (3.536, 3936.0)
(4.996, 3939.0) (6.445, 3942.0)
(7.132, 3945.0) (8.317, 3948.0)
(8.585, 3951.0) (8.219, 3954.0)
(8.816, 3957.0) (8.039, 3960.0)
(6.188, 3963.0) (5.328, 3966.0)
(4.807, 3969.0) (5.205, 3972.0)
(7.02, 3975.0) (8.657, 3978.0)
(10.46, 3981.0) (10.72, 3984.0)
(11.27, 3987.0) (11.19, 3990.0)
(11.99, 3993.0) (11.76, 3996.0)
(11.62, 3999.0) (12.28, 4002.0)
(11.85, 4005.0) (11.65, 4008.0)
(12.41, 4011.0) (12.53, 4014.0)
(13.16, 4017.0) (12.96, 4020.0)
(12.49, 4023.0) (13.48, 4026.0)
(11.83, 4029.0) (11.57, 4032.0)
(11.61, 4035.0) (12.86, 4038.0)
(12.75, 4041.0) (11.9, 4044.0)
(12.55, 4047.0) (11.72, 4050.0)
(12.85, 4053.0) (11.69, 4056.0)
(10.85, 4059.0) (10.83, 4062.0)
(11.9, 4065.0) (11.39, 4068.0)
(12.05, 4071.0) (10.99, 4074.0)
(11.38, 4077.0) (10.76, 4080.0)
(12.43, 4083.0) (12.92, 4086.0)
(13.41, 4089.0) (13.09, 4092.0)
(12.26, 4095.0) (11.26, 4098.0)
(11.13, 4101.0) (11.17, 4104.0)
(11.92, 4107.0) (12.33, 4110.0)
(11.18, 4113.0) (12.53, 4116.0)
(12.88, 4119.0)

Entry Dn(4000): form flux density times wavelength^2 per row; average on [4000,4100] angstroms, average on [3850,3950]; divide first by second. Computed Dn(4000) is 1.94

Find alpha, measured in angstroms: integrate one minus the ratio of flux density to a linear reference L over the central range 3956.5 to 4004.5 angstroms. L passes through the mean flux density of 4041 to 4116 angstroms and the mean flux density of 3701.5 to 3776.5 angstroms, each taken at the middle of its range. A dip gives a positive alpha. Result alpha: 5.7 angstroms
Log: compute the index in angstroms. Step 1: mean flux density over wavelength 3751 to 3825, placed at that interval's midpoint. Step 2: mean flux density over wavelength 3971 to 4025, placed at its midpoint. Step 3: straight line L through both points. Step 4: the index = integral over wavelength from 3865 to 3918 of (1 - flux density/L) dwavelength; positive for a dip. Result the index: 9.7 angstroms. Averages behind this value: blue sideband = 6.96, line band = 7.39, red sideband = 11.1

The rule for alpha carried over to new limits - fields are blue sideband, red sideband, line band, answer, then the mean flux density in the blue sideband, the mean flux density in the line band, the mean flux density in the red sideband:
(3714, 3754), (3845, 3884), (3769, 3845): -4.0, 6.07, 6.38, 6.05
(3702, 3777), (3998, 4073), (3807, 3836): 8.7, 6.54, 5.65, 12.1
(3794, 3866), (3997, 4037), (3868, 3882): 1.9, 5.72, 6.29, 12.3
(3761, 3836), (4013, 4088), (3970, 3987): 3.2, 6.66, 8.56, 12.1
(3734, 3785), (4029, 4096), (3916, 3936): 7.2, 6.77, 6.16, 12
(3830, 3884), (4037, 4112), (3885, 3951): 1.6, 5.63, 7.13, 11.9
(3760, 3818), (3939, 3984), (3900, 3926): -3.2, 7.21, 8.26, 7.41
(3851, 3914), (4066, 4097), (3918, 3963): 9.1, 6.88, 6.7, 12.1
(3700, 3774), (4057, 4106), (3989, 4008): -2.4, 6.52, 11.8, 11.7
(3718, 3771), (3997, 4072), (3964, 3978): 6.3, 6.2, 5.94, 12.1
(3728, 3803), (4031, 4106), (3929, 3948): 8.4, 6.68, 5.43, 11.9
